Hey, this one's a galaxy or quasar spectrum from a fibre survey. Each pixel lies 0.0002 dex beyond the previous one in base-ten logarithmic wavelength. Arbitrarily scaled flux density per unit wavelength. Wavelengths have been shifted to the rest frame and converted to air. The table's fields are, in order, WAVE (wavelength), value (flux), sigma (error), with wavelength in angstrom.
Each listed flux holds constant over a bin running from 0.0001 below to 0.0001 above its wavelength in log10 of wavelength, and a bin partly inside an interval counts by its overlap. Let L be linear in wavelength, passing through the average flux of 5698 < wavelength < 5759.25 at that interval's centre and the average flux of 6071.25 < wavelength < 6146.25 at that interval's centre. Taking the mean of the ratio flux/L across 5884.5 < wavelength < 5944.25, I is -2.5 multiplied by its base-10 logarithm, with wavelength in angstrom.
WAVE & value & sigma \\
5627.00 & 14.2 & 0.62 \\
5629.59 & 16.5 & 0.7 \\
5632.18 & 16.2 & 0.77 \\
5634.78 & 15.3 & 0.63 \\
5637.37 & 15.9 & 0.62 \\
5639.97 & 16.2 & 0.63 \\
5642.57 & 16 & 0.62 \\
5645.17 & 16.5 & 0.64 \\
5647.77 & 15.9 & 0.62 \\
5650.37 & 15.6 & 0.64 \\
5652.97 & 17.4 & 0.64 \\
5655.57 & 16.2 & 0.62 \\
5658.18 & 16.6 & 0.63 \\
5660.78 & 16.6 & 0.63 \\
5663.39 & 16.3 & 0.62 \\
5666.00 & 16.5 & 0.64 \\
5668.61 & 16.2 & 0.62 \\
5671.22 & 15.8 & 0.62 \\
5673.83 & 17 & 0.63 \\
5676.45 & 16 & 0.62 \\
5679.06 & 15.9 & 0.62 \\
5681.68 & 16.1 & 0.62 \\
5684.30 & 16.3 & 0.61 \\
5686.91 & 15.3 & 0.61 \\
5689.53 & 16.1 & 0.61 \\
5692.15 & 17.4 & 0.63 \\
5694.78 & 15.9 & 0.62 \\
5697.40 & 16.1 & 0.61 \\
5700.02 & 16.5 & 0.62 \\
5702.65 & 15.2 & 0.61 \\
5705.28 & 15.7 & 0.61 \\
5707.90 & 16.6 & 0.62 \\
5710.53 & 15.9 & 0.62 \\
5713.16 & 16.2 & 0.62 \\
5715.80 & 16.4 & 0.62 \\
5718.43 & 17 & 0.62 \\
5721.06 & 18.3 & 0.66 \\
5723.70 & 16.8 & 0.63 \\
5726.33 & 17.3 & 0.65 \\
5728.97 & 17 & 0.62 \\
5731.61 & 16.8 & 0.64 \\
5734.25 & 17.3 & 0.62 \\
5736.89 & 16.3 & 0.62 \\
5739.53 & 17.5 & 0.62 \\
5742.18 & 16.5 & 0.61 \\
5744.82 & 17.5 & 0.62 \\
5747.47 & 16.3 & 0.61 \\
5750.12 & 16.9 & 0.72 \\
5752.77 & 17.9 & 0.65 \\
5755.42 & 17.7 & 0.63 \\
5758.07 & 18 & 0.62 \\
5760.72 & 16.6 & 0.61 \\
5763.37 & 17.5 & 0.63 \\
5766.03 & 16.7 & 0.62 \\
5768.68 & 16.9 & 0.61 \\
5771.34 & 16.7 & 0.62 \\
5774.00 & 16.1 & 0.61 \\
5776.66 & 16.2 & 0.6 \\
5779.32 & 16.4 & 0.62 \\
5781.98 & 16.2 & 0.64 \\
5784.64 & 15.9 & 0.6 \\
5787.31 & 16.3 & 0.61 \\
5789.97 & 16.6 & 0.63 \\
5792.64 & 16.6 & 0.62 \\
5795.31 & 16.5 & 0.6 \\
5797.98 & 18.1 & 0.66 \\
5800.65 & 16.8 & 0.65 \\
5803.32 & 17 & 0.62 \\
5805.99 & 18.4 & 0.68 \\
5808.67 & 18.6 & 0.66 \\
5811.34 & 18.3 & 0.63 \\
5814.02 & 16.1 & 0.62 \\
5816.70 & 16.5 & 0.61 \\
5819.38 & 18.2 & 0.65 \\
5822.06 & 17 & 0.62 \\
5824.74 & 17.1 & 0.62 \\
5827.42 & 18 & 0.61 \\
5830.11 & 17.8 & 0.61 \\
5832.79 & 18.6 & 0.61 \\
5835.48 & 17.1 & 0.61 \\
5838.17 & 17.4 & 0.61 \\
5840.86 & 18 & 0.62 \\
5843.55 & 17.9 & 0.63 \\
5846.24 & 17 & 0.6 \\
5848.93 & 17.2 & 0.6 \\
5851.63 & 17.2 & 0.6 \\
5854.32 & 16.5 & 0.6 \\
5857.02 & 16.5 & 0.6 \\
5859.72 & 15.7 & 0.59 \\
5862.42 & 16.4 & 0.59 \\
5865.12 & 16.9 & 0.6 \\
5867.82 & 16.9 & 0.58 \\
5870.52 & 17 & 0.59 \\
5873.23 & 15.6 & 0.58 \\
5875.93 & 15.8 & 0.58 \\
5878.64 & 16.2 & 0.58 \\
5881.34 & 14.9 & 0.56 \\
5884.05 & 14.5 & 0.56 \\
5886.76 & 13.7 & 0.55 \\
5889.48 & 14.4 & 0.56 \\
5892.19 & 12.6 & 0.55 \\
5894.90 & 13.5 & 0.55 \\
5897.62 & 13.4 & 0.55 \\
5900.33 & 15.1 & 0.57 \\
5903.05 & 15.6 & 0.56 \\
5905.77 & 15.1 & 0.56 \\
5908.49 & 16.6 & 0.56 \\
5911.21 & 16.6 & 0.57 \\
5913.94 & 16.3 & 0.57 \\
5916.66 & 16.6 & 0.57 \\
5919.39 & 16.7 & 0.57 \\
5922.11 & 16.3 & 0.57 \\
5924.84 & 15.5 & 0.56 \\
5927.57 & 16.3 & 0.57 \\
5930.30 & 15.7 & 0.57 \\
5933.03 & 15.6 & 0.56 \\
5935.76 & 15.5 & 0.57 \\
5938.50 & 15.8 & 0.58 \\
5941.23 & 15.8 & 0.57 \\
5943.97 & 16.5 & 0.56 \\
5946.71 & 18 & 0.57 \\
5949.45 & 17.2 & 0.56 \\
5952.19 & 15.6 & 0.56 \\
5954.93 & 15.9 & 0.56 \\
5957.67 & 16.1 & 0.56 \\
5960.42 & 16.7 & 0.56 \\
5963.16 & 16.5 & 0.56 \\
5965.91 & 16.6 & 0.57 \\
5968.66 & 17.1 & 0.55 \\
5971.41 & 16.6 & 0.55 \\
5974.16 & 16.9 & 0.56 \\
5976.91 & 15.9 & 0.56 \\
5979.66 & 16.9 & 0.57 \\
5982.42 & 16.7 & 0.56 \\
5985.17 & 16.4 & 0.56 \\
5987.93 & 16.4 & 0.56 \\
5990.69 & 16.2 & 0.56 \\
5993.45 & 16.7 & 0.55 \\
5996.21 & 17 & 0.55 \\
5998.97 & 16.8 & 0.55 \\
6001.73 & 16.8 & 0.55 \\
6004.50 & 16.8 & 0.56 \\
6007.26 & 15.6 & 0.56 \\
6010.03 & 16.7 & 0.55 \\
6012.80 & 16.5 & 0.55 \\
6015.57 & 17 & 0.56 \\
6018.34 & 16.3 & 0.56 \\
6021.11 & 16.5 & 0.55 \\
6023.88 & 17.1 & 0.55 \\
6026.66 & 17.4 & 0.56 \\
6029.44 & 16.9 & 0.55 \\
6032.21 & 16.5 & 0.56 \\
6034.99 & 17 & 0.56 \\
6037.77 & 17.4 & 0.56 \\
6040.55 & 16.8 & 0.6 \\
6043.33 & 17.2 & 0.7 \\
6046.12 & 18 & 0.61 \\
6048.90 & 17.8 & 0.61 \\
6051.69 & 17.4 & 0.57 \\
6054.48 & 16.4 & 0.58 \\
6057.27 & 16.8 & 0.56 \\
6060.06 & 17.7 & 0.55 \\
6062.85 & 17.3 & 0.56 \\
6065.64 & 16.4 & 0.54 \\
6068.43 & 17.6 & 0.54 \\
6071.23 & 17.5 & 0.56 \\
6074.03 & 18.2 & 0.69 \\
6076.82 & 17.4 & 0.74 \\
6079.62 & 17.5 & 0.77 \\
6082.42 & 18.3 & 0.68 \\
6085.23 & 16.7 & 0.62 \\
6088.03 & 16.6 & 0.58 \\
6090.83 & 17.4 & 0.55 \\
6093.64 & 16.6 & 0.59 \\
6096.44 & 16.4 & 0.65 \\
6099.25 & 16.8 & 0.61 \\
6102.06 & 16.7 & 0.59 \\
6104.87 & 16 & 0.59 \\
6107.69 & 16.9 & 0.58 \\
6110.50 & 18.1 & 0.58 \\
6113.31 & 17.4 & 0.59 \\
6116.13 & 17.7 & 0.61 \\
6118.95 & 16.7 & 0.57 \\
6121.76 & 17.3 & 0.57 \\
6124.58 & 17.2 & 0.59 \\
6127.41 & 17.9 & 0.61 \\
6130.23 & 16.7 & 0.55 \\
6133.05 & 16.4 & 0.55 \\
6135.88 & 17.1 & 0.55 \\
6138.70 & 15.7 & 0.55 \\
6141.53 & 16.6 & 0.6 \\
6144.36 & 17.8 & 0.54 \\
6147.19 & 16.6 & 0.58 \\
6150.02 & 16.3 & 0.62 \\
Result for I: 0.106 mag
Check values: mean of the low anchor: 16.8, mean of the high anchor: 17.1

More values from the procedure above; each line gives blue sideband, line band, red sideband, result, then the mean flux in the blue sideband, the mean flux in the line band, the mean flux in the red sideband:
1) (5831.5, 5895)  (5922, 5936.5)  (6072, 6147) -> 0.04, 16.2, 15.8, 17.1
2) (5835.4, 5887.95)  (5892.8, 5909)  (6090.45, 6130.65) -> 0.13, 16.4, 14.7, 17.1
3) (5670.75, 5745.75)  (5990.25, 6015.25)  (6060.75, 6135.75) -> 0.03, 16.5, 16.6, 17.1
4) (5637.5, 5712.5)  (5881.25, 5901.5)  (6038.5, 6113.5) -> 0.20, 16.2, 13.9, 17.2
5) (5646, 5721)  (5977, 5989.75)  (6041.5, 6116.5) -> 0.03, 16.3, 16.5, 17.2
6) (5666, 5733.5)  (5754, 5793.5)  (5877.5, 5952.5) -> -0.04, 16.4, 16.7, 15.6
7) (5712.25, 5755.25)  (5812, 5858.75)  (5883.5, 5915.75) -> -0.11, 17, 17.3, 14.8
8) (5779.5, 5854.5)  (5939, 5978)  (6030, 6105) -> 0.04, 17.2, 16.5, 17.1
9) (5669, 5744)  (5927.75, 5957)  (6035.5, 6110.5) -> 0.05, 16.5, 16.2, 17.2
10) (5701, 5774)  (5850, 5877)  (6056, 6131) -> 0.03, 16.9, 16.5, 17.2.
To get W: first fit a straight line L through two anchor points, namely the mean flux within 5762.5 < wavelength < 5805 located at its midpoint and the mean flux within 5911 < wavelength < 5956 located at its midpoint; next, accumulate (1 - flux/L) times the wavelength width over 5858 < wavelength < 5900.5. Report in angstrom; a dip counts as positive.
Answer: 3.1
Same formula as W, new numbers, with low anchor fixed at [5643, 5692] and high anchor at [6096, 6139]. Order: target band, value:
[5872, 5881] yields 0.45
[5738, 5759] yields -1.12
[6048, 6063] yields -0.29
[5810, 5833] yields -1.32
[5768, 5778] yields -0.01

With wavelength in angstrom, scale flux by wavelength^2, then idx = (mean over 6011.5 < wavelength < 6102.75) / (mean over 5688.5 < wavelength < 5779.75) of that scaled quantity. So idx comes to 1.14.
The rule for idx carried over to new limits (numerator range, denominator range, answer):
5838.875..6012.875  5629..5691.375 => 1.09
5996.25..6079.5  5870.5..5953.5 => 1.14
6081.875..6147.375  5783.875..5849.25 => 1.08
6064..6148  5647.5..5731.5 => 1.20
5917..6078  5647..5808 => 1.10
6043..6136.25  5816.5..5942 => 1.14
